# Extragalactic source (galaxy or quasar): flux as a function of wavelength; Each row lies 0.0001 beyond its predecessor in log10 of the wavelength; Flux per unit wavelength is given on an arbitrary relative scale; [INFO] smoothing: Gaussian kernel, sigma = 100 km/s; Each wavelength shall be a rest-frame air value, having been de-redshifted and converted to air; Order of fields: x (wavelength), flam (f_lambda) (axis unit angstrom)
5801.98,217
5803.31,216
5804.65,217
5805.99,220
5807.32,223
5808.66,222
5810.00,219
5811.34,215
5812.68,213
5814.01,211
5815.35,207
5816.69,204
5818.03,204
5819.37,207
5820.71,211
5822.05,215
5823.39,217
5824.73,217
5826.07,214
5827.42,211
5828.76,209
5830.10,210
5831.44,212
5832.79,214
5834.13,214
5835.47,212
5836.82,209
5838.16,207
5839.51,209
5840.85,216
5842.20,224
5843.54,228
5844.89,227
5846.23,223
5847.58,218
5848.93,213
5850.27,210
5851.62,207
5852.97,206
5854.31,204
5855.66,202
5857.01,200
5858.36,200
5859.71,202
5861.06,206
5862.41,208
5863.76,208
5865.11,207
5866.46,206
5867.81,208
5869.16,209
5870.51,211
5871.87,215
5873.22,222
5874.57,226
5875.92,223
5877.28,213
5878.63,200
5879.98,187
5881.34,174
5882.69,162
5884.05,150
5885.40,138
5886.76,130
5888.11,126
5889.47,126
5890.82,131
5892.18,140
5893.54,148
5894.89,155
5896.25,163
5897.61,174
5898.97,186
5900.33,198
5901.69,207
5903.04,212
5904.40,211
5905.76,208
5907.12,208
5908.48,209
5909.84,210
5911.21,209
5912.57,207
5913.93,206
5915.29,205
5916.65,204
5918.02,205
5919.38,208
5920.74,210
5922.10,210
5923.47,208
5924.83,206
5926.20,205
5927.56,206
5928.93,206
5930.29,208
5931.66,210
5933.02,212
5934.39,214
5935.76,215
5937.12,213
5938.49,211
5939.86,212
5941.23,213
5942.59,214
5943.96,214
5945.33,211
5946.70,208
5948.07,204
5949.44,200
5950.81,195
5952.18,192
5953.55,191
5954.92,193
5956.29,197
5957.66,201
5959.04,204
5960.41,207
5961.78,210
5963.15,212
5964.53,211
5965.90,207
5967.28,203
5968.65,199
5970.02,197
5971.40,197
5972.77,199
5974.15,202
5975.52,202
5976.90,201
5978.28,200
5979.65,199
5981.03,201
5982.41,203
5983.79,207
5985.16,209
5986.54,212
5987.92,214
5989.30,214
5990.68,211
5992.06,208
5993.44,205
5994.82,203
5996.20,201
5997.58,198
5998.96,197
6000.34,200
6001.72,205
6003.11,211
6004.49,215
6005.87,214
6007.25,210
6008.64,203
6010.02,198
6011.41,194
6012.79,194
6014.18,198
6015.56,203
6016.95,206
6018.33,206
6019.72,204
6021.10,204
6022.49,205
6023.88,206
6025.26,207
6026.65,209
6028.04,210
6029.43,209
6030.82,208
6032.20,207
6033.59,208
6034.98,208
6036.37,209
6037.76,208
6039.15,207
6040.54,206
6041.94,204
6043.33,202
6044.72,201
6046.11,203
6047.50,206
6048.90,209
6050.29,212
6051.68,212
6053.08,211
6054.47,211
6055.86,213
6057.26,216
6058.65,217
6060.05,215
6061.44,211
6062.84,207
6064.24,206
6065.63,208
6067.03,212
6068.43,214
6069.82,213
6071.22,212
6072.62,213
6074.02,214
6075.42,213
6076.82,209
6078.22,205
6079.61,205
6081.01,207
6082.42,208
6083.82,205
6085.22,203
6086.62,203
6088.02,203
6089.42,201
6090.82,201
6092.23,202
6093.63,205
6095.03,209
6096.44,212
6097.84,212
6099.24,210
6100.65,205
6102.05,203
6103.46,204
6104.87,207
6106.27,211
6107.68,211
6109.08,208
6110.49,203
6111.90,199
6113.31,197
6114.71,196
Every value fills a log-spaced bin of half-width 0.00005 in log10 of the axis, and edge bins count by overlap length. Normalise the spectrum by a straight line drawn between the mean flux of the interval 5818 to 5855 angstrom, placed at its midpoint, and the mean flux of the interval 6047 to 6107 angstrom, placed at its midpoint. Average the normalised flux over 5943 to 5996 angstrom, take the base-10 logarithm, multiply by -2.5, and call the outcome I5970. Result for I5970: 0.04 mag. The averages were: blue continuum 213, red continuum 209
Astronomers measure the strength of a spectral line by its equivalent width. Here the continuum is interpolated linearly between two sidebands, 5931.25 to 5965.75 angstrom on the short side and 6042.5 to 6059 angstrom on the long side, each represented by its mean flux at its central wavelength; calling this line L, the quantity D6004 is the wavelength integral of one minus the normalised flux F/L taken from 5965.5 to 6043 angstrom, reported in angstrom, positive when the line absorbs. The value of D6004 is 1.2 angstrom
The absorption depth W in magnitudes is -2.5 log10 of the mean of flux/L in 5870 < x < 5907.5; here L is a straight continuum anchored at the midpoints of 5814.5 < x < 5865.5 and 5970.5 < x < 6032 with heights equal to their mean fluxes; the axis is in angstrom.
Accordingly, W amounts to 0.16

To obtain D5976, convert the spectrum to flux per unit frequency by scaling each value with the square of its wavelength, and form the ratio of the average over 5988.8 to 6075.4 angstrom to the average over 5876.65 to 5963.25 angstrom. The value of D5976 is 1.1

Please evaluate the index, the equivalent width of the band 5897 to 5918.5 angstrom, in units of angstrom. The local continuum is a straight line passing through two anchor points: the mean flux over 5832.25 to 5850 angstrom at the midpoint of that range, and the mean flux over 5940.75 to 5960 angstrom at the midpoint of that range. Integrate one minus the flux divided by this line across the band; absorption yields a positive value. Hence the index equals 0.4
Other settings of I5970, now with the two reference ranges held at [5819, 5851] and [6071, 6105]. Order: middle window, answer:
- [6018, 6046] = 0.011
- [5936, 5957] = 0.033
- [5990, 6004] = 0.029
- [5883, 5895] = 0.469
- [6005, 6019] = 0.033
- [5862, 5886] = 0.080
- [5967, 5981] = 0.054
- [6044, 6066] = -0.011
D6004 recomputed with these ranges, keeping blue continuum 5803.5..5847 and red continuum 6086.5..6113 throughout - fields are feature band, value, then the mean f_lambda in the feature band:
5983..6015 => 0.56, 205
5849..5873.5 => 0.70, 207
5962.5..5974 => 0.37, 203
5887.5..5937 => 4.14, 194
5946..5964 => 0.78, 201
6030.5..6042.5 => 0.02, 207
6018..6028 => 0.09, 206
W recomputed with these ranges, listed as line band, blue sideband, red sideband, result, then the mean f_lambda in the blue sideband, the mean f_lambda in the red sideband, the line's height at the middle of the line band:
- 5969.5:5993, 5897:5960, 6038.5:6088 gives 0.012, 205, 209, 207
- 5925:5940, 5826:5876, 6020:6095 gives 0.002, 212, 208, 210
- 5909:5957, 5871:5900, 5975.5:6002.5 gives -0.112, 171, 205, 187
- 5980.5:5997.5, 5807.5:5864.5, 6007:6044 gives -0.005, 212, 205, 206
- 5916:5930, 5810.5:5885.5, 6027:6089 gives 0.006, 208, 209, 208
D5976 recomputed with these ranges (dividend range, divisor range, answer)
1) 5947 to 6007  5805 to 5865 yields 1.01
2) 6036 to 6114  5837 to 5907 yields 1.15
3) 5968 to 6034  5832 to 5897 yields 1.10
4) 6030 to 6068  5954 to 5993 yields 1.05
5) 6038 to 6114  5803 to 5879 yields 1.06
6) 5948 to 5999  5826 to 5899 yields 1.08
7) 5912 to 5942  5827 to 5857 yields 1.01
